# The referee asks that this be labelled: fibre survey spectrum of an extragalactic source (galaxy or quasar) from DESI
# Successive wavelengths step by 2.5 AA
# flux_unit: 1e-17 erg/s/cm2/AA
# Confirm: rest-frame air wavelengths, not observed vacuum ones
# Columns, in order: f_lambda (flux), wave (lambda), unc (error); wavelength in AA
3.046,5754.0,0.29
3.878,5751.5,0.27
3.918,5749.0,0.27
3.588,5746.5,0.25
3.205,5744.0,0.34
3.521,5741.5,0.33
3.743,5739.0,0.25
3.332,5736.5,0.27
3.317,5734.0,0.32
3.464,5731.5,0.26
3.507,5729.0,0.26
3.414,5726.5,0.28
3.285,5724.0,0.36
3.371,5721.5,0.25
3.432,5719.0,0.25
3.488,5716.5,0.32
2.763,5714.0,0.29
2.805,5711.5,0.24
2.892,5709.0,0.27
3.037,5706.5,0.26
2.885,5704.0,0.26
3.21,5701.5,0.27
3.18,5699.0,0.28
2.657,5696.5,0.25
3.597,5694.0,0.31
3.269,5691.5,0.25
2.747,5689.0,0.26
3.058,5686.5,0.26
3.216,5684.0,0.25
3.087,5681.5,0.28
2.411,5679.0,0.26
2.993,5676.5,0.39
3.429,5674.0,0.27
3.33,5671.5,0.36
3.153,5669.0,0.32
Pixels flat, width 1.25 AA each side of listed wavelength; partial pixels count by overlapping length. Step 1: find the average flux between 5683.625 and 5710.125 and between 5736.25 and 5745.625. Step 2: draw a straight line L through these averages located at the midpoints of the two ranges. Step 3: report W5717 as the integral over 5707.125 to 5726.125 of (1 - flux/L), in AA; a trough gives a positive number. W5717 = 0.5 AA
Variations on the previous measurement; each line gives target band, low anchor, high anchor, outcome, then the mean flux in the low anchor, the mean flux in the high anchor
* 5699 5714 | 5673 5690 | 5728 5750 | 1.1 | 2.99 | 3.51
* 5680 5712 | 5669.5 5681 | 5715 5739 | 1.4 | 3.05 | 3.41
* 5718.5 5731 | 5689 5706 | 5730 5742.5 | -0.1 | 3.1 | 3.48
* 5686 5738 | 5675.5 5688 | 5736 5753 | 1.3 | 2.95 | 3.6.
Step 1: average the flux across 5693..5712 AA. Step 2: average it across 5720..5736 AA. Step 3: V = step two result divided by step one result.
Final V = 1.12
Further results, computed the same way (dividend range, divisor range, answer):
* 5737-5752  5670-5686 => 1.17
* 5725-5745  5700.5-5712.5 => 1.16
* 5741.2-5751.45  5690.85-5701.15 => 1.13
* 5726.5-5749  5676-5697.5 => 1.16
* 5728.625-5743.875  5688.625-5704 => 1.11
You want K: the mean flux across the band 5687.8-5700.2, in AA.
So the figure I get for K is 3.09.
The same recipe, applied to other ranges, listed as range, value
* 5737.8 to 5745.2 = 3.49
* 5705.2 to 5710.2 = 2.96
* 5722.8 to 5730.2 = 3.4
